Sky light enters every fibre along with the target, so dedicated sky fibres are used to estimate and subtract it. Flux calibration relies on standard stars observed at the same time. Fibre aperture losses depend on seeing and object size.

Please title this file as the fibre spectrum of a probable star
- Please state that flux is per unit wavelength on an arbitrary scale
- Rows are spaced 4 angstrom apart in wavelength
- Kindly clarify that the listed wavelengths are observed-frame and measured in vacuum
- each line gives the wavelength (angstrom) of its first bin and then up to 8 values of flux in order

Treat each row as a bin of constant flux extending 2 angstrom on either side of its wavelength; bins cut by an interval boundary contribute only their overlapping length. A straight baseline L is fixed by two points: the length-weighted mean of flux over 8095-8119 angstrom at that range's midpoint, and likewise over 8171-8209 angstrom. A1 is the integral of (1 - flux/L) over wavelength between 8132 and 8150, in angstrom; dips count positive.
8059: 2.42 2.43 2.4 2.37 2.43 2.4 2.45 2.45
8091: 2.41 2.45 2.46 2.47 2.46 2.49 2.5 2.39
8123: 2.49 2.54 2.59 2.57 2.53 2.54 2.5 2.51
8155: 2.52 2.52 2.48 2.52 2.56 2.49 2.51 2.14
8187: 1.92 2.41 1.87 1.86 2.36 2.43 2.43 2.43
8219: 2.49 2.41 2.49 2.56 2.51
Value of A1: -1.2 angstrom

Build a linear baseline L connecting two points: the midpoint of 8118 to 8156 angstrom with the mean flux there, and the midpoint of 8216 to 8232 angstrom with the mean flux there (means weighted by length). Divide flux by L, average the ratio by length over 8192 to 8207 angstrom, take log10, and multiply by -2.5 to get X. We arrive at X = 0.18 mag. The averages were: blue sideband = 2.52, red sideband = 2.48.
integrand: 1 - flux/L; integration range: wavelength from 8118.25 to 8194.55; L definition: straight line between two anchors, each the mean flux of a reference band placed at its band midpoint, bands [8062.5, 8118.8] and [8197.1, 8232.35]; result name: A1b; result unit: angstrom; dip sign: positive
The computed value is -1.2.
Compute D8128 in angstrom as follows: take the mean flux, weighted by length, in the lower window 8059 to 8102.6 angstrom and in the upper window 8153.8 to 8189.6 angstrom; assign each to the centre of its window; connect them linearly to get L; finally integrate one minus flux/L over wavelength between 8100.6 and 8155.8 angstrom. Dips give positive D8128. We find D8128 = -2.1 angstrom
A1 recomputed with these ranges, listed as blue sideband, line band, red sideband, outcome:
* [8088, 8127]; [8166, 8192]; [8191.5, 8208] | -1.7 angstrom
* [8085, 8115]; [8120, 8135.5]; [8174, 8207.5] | -1.0 angstrom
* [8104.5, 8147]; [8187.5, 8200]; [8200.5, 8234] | 2.1 angstrom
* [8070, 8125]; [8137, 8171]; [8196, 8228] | -1.7 angstrom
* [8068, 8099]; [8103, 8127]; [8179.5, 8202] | -1.5 angstrom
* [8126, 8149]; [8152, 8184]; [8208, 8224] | 0.3 angstrom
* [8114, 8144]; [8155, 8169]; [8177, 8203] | -1.2 angstrom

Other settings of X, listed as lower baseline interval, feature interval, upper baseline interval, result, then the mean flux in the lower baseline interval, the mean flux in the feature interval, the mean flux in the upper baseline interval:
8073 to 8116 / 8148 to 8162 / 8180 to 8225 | -0.08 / 2.45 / 2.51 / 2.26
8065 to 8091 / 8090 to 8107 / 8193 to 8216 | -0.03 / 2.42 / 2.45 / 2.22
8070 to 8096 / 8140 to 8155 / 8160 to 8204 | -0.08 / 2.42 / 2.52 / 2.29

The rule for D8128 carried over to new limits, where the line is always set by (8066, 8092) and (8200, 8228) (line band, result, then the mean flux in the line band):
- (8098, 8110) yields -0.2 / 2.47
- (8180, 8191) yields 1.2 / 2.14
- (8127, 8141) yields -0.8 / 2.56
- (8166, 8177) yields -0.5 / 2.52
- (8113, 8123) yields -0.2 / 2.45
